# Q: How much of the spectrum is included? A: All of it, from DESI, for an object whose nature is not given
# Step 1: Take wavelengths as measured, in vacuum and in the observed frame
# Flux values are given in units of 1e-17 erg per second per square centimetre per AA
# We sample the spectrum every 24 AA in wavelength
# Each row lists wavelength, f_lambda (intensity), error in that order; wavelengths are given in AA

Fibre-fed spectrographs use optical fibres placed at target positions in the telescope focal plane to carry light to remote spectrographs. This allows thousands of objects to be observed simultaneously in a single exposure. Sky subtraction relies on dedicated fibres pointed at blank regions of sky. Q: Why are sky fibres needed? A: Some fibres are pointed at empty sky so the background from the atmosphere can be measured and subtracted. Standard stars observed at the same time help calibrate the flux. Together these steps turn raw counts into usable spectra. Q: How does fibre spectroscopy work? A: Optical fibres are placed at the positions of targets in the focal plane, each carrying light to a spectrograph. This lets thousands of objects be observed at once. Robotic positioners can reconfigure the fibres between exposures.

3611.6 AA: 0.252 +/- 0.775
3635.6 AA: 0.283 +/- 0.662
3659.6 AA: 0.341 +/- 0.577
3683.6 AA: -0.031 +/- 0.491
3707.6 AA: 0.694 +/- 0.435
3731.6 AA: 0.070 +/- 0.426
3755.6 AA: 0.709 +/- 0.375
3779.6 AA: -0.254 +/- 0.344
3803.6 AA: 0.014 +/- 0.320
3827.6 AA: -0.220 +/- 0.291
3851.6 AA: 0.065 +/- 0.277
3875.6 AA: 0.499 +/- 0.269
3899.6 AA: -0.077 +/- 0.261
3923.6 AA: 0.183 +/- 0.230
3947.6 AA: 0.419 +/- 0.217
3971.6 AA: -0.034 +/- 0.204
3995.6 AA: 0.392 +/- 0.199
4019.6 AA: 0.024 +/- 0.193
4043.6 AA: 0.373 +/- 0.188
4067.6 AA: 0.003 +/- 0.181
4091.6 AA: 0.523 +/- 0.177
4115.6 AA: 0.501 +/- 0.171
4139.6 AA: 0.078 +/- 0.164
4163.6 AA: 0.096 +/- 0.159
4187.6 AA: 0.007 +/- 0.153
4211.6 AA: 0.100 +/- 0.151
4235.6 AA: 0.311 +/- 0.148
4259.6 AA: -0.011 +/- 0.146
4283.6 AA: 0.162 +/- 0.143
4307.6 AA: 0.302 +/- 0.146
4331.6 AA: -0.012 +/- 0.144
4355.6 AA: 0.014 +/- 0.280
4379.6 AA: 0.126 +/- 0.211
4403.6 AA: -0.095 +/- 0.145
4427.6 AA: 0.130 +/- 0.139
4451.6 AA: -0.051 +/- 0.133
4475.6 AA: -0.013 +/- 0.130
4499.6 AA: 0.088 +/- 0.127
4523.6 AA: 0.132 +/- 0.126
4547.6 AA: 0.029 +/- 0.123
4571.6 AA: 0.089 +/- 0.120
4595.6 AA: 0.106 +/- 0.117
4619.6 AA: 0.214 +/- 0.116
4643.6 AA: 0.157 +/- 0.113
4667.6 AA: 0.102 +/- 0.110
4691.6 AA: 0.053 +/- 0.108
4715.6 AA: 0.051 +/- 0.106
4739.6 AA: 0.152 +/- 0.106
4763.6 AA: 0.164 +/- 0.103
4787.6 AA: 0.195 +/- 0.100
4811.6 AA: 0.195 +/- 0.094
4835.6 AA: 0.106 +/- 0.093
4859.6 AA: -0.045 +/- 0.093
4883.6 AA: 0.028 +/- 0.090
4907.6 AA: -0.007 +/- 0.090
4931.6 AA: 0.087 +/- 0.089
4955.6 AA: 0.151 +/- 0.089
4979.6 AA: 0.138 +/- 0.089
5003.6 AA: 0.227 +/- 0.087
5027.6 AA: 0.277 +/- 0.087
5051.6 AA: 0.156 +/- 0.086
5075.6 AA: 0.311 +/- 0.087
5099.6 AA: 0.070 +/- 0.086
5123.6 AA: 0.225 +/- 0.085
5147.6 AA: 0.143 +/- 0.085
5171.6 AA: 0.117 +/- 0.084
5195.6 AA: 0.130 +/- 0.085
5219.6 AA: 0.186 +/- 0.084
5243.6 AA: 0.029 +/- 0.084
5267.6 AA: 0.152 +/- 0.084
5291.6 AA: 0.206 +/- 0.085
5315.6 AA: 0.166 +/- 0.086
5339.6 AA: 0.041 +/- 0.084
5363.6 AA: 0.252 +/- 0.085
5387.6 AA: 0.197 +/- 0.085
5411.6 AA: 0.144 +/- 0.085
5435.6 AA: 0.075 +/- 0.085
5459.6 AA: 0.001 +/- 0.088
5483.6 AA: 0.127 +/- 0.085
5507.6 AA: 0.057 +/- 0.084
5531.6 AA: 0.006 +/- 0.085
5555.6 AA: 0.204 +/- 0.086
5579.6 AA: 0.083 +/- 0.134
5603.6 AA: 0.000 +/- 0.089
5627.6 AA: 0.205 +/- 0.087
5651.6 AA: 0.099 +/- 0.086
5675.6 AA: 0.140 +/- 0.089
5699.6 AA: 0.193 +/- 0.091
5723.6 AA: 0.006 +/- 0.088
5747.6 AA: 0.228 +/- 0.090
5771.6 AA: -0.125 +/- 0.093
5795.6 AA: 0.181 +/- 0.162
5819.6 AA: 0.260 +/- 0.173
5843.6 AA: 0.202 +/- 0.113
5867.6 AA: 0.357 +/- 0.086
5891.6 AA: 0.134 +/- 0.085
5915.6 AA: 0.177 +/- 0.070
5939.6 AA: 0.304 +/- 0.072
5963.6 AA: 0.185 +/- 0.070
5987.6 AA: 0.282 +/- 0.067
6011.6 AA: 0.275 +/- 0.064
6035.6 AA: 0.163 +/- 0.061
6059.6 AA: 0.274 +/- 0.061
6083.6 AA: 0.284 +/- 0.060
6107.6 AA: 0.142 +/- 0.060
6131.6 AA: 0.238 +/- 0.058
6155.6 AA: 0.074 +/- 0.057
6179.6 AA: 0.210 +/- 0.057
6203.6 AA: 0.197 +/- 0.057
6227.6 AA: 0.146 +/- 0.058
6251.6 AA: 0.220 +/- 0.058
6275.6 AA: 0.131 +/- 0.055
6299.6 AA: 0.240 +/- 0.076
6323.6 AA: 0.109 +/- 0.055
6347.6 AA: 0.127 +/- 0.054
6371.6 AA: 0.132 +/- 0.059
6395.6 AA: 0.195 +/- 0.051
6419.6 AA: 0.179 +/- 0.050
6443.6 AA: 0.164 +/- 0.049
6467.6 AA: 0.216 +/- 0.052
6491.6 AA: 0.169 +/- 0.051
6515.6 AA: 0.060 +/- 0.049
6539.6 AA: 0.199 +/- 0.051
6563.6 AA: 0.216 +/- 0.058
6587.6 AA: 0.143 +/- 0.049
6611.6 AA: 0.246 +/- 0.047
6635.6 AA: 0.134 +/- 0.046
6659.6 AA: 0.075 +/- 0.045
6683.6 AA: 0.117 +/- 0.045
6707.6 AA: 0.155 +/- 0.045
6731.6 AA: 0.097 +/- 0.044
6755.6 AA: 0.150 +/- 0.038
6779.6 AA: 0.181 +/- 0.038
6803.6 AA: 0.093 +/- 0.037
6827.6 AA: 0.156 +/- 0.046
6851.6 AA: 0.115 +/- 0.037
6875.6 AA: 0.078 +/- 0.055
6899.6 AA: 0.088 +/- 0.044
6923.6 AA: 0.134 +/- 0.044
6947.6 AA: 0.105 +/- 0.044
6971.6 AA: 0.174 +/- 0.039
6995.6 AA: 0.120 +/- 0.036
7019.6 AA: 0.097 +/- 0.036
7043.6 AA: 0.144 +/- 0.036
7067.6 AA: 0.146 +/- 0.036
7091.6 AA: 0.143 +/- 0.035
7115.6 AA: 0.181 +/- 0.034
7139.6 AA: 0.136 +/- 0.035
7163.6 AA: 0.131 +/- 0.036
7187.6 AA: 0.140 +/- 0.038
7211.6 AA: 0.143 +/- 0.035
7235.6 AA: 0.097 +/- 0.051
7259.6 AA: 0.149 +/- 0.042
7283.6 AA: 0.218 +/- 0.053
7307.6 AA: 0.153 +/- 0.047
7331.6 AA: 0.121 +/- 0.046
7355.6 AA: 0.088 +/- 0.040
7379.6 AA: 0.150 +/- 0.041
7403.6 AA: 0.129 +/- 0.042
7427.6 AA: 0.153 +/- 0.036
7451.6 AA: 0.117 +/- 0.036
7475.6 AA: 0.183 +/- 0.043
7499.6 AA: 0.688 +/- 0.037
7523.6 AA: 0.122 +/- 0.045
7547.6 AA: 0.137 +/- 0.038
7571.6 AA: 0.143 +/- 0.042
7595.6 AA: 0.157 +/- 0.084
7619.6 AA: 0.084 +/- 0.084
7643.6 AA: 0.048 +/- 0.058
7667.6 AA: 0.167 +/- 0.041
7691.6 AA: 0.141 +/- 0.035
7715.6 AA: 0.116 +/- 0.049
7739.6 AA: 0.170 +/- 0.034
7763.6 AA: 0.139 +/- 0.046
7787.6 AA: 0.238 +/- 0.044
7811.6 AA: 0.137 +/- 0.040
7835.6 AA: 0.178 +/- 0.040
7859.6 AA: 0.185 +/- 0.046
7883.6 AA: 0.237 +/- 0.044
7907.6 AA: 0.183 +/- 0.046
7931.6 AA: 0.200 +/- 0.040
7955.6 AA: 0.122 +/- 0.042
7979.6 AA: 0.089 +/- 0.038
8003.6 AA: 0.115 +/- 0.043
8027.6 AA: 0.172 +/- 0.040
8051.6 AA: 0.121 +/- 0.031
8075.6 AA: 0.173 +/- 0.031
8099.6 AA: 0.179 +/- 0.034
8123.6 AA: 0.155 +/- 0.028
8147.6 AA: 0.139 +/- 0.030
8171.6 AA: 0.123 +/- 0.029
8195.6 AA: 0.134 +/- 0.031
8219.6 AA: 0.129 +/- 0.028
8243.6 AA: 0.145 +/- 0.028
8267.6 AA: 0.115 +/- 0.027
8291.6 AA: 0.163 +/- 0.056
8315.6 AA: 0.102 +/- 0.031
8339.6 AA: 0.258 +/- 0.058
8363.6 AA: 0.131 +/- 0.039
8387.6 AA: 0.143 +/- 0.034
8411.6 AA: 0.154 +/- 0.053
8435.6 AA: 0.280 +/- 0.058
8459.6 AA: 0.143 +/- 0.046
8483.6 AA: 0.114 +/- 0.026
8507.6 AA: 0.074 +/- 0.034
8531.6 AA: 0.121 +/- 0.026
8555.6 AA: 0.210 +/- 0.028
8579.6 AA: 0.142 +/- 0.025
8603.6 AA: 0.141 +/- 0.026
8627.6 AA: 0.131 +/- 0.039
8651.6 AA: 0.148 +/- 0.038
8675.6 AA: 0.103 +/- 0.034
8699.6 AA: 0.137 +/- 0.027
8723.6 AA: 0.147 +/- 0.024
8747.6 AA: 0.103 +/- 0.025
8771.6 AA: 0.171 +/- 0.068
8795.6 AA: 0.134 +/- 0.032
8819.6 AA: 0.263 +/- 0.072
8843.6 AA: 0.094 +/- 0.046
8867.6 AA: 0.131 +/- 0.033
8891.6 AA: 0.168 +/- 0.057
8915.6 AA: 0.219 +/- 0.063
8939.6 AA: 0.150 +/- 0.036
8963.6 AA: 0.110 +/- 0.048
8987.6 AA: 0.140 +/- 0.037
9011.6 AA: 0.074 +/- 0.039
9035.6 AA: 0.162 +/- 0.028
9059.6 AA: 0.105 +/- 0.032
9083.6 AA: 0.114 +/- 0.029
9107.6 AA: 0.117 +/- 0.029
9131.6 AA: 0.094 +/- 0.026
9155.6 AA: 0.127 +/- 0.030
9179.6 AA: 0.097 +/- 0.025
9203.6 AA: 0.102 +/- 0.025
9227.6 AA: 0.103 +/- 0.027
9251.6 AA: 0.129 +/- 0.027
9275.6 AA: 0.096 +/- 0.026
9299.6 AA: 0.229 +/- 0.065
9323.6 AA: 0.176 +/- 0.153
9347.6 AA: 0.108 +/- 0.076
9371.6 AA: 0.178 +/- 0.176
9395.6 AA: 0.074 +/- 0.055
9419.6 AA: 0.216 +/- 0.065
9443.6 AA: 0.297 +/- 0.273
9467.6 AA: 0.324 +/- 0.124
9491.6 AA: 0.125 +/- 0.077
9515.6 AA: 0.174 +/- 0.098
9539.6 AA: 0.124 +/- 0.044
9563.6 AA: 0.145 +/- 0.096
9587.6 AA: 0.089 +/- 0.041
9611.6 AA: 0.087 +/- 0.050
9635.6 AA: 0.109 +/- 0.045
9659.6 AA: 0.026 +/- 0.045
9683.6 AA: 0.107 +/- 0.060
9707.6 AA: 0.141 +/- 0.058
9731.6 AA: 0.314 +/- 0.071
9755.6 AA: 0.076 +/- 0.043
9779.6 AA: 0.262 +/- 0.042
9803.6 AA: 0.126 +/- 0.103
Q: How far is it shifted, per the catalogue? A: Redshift 1.01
